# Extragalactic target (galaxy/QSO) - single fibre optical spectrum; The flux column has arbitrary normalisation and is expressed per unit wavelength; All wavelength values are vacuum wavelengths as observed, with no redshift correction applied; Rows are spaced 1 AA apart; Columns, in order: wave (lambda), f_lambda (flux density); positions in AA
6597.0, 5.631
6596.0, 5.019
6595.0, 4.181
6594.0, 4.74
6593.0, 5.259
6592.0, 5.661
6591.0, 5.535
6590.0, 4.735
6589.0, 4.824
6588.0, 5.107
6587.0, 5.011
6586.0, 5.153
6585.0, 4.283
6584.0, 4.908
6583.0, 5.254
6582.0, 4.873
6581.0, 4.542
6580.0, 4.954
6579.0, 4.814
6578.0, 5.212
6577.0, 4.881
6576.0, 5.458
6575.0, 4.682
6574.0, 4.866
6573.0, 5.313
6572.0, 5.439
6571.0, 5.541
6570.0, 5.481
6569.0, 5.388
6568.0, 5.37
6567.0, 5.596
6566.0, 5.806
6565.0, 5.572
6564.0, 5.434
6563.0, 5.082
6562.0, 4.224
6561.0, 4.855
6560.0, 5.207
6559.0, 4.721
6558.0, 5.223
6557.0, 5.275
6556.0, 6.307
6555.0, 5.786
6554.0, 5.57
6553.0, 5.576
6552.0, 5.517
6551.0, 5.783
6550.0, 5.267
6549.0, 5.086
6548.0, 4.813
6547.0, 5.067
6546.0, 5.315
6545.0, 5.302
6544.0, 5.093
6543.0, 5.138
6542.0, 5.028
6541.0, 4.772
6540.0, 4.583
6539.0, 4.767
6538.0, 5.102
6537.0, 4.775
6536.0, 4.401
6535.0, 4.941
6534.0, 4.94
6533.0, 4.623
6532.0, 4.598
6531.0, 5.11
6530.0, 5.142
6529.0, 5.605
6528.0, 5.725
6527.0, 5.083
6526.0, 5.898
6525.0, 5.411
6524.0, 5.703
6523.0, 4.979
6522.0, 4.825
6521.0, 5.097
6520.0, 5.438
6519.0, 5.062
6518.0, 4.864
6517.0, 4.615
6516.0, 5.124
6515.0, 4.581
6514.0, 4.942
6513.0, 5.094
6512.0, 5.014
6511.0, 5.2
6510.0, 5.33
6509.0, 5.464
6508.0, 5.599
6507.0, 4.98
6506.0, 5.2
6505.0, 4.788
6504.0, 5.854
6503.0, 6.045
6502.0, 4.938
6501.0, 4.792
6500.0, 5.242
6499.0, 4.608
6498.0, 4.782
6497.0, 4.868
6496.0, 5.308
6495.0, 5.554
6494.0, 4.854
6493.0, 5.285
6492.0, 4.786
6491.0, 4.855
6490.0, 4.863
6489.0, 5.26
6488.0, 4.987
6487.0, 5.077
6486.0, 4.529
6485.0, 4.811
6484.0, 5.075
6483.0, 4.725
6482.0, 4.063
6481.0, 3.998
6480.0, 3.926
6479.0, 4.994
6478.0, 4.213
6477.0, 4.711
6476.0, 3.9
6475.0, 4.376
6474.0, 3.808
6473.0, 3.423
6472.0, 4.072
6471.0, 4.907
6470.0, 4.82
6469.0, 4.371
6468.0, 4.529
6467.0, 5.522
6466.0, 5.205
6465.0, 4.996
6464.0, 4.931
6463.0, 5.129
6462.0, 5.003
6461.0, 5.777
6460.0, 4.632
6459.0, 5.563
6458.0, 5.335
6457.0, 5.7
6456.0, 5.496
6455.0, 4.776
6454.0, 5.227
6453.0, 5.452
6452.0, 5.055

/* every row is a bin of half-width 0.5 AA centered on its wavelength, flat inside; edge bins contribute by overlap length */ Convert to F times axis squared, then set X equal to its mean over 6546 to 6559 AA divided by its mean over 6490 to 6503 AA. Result 1.09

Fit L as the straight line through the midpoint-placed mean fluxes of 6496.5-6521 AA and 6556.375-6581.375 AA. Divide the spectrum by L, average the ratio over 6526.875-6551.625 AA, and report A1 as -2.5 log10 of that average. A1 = 0.02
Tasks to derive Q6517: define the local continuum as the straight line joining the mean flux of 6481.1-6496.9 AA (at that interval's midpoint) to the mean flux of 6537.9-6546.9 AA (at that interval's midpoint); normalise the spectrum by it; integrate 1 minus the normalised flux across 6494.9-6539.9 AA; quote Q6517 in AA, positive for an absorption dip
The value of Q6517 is -1.3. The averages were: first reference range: 4.91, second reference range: 5.01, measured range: 5.1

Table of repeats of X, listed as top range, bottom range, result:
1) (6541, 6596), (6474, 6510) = 1.08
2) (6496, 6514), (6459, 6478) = 1.11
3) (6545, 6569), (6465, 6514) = 1.12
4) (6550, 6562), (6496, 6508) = 1.07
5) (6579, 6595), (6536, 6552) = 0.99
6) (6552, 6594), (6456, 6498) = 1.11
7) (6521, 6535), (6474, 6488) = 1.17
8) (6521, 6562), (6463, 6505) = 1.10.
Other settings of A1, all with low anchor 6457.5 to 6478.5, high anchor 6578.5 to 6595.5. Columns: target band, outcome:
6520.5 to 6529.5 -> -0.12 mag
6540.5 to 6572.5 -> -0.09 mag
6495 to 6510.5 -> -0.09 mag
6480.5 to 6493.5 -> -0.01 mag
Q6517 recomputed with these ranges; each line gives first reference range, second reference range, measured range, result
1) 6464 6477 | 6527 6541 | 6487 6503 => -1.2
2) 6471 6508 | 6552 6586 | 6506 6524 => -0.7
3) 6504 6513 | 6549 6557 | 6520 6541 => 1.4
